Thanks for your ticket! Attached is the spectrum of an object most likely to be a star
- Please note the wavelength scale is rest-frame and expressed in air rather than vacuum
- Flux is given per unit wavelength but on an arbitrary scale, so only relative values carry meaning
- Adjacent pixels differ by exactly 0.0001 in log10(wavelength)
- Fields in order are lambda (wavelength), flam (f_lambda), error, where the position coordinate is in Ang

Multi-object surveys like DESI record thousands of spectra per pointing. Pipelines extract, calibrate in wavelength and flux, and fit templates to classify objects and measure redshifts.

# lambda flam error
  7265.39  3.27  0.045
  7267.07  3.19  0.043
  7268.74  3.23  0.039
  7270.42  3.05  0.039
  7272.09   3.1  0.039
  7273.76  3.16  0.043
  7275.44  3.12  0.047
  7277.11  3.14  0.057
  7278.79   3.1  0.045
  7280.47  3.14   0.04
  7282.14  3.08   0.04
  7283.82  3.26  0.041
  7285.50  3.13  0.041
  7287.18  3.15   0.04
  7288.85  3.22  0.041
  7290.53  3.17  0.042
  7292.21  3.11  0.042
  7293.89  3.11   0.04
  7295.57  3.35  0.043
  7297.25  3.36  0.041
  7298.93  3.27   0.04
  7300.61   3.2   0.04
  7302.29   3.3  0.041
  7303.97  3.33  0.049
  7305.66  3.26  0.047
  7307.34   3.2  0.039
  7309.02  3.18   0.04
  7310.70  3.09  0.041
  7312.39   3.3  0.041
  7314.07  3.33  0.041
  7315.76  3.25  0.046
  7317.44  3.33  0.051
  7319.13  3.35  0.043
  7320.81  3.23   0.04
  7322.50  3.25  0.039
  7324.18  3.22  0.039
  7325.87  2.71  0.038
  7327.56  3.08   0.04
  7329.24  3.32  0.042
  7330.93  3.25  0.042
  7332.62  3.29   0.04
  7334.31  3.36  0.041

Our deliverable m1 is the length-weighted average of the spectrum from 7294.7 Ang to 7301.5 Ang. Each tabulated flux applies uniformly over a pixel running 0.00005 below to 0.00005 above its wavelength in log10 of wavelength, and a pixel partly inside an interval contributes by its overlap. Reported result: 3.3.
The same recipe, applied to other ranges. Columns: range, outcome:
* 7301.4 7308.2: 3.27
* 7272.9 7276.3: 3.14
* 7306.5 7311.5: 3.16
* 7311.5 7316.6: 3.29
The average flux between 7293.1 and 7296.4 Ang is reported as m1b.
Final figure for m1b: 3.23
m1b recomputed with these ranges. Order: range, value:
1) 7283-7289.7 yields 3.19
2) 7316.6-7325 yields 3.28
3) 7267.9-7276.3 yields 3.13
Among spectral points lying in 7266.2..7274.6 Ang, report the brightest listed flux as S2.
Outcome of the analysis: 3.23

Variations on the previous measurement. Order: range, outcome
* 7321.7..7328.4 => 3.25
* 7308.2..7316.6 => 3.33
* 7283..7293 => 3.26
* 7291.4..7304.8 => 3.36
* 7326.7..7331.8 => 3.32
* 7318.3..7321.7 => 3.35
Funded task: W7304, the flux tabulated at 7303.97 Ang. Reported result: 3.33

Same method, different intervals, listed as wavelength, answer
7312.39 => 3.3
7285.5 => 3.13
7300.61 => 3.2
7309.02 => 3.18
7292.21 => 3.11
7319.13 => 3.35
